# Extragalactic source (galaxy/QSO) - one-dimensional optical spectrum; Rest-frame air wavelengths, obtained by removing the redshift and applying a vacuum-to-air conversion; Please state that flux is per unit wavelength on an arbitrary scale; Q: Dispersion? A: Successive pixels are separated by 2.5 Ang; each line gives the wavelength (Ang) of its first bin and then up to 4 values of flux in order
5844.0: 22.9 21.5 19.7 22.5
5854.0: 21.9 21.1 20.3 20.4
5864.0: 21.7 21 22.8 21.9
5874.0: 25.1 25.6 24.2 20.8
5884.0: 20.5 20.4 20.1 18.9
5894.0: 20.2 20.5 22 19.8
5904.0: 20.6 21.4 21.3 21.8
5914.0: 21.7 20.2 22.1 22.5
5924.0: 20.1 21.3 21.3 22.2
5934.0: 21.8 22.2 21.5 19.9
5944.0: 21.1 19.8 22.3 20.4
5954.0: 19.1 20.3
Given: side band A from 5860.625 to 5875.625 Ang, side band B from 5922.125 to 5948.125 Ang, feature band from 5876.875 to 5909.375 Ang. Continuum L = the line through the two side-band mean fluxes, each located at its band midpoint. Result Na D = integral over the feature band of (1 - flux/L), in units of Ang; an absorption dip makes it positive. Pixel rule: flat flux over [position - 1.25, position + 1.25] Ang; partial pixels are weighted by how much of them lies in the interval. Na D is 1.4 Ang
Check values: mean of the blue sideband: 22.3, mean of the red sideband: 21.2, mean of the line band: 20.9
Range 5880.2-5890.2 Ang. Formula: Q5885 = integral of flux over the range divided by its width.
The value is 20.5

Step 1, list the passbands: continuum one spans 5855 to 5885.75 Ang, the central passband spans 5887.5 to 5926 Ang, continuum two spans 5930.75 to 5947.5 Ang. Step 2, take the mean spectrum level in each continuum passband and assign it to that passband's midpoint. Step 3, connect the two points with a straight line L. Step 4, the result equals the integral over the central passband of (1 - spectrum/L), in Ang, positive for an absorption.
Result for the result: 1.3 Ang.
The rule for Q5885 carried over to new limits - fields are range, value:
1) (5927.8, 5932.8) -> 21.8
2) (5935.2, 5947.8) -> 20.9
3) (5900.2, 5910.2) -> 20.8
